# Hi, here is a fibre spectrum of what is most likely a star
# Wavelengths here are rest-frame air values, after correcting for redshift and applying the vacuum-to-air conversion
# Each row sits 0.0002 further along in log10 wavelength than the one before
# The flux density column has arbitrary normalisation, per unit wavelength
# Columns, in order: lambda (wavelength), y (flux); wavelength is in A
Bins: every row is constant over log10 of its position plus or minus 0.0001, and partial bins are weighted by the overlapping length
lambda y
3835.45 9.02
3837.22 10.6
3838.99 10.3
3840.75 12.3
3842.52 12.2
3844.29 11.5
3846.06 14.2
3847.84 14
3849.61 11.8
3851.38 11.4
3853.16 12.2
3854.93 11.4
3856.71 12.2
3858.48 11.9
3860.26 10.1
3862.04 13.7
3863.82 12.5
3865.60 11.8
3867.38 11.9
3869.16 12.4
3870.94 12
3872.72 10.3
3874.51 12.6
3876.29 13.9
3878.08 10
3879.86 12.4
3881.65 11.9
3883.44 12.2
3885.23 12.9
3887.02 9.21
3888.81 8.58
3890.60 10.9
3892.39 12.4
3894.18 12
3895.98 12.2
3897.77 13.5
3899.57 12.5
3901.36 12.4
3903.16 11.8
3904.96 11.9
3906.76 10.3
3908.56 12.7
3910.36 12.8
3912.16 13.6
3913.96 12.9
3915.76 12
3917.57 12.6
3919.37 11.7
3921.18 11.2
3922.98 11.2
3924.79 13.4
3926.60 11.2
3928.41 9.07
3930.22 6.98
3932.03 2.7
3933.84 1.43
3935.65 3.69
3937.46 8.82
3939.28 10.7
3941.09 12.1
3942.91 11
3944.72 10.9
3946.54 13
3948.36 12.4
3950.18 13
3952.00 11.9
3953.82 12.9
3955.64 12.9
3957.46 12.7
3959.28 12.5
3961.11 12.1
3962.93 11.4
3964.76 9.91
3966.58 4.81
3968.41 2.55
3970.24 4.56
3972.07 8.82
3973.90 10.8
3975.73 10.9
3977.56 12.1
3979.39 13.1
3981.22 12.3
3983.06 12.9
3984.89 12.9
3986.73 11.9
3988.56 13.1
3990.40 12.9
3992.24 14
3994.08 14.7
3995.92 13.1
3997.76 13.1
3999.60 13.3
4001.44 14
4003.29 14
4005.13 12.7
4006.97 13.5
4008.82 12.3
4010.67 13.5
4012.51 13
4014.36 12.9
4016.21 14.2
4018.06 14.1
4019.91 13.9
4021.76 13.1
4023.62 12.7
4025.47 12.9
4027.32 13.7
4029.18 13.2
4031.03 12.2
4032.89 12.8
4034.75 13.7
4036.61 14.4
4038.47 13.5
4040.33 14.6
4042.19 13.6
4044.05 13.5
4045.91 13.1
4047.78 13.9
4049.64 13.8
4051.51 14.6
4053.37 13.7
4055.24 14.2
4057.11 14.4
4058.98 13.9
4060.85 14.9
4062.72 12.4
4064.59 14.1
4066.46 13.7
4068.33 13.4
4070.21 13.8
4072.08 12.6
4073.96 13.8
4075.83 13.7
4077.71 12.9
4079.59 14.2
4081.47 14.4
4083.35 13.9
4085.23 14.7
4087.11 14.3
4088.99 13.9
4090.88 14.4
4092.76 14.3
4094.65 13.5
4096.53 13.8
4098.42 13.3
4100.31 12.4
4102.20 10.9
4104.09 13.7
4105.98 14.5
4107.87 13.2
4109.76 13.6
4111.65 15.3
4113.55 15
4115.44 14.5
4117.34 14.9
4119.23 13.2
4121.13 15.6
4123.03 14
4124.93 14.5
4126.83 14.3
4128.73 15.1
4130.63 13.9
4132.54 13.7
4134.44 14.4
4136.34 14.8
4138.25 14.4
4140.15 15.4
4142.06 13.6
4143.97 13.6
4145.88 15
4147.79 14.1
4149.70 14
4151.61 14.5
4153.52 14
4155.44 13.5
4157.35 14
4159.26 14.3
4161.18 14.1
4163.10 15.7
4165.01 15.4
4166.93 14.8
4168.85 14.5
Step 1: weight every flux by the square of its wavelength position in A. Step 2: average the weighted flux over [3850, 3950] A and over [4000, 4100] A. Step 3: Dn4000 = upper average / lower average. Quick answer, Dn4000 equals 1.32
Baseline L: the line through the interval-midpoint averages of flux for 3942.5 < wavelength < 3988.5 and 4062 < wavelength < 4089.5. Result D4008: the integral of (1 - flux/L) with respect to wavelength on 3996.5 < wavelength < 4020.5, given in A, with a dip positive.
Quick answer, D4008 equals -2.67 A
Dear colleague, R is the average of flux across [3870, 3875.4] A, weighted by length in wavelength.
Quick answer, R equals 11.6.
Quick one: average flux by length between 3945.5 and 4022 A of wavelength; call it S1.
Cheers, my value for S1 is 12.1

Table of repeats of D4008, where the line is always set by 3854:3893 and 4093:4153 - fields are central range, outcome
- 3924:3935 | 4.41 A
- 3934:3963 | 3.04 A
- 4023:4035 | 0.17 A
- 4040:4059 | -0.76 A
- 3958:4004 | 4.72 A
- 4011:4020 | -0.37 A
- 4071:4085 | -0.04 A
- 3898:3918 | -0.55 A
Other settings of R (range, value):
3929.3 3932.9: 4.88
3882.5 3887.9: 11.4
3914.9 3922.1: 11.9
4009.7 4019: 13.5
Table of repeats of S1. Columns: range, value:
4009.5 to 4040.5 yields 13.4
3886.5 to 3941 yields 10.6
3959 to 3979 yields 9.13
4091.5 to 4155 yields 14.1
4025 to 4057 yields 13.6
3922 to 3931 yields 10.4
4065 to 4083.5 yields 13.6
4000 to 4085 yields 13.6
